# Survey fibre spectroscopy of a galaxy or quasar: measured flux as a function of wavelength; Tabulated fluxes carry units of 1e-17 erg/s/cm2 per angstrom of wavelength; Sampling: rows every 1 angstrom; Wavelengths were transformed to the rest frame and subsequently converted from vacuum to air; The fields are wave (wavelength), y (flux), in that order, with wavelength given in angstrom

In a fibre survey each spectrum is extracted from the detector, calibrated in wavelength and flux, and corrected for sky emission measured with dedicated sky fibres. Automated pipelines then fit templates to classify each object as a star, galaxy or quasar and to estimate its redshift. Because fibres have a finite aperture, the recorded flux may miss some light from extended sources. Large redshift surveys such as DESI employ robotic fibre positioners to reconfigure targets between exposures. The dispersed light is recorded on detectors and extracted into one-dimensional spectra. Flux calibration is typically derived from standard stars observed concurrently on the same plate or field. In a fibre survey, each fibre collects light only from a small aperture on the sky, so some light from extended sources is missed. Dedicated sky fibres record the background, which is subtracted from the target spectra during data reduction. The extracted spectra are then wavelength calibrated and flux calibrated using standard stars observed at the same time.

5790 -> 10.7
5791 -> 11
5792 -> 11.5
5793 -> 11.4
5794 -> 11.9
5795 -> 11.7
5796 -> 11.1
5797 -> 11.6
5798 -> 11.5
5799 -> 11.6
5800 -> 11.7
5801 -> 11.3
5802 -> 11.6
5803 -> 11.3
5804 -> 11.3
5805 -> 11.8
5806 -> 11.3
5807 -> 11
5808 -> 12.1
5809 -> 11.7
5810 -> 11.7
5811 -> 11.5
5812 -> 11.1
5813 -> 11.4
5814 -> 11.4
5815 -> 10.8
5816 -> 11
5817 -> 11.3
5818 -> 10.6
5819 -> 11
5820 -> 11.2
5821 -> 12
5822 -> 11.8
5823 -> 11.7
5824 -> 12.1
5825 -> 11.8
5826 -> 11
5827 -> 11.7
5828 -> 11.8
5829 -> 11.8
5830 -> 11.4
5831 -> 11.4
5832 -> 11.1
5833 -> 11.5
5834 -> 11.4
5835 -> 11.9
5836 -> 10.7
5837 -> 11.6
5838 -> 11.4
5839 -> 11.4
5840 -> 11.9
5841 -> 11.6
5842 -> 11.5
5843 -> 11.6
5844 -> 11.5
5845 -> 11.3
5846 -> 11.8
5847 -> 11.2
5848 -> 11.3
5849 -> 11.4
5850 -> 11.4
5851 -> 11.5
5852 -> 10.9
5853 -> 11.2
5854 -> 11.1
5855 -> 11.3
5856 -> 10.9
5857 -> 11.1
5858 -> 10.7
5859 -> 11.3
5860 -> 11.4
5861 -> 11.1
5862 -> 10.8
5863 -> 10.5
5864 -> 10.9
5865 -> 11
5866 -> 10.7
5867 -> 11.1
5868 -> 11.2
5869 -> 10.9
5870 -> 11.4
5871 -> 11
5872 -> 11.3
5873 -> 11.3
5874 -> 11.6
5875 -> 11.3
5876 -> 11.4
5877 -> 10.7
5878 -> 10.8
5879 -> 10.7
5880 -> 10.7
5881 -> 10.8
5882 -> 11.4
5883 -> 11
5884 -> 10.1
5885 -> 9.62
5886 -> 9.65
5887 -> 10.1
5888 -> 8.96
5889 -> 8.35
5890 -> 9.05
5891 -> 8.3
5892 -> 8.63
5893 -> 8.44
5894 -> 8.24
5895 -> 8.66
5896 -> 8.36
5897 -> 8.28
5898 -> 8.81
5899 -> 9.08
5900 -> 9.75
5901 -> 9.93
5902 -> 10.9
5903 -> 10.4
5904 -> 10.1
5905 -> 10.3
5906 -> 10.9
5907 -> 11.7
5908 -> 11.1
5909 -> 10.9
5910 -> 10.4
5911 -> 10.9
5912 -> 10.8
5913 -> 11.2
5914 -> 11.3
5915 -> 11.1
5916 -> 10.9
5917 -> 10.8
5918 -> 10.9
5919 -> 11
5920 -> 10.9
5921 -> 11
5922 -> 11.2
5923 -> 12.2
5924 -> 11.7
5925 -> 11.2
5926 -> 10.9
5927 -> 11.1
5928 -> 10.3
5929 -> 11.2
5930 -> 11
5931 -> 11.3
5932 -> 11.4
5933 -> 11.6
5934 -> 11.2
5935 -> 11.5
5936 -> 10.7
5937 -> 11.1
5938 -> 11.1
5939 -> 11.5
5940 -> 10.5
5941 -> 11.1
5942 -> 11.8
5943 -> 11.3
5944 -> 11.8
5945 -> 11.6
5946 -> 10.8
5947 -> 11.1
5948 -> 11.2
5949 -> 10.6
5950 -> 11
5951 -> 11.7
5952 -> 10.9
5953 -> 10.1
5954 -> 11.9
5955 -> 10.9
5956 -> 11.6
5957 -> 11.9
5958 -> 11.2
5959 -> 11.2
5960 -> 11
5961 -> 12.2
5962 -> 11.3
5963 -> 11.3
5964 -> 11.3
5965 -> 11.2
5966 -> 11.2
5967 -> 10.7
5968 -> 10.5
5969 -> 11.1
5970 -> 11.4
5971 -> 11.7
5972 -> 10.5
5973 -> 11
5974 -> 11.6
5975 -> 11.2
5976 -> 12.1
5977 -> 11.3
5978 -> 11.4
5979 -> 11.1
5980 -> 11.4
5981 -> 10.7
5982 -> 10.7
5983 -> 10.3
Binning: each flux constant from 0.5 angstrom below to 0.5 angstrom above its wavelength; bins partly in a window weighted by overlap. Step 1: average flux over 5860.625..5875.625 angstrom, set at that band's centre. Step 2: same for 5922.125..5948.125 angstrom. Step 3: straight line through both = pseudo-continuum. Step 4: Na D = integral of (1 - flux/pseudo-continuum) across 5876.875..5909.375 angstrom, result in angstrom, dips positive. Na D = 3.8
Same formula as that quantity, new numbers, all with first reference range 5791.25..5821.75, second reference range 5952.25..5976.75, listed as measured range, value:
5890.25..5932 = 3.4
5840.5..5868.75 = 0.4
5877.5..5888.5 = 1.0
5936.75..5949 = 0.1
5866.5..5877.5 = 0.1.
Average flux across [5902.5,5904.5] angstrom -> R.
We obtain 10.2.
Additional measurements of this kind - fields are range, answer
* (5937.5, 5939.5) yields 11.3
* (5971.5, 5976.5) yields 11.3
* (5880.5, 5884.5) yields 10.8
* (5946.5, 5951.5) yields 11.1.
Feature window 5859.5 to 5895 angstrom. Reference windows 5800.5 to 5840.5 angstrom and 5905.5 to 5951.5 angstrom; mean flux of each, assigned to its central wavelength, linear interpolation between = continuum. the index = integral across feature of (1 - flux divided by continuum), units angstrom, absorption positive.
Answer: 2.8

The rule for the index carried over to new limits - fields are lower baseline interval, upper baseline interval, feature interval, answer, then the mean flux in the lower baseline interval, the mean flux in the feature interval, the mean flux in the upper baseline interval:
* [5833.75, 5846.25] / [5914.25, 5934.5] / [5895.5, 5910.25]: 1.6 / 11.5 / 10.1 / 11.1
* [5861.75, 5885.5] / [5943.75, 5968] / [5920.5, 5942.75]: -0.2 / 10.9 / 11.2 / 11.2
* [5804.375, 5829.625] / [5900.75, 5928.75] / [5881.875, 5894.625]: 2.0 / 11.5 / 9.31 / 10.9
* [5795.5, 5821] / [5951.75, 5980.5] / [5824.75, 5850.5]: -0.3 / 11.4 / 11.5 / 11.3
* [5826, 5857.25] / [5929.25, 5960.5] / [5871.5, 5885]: 0.5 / 11.4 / 11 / 11.2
